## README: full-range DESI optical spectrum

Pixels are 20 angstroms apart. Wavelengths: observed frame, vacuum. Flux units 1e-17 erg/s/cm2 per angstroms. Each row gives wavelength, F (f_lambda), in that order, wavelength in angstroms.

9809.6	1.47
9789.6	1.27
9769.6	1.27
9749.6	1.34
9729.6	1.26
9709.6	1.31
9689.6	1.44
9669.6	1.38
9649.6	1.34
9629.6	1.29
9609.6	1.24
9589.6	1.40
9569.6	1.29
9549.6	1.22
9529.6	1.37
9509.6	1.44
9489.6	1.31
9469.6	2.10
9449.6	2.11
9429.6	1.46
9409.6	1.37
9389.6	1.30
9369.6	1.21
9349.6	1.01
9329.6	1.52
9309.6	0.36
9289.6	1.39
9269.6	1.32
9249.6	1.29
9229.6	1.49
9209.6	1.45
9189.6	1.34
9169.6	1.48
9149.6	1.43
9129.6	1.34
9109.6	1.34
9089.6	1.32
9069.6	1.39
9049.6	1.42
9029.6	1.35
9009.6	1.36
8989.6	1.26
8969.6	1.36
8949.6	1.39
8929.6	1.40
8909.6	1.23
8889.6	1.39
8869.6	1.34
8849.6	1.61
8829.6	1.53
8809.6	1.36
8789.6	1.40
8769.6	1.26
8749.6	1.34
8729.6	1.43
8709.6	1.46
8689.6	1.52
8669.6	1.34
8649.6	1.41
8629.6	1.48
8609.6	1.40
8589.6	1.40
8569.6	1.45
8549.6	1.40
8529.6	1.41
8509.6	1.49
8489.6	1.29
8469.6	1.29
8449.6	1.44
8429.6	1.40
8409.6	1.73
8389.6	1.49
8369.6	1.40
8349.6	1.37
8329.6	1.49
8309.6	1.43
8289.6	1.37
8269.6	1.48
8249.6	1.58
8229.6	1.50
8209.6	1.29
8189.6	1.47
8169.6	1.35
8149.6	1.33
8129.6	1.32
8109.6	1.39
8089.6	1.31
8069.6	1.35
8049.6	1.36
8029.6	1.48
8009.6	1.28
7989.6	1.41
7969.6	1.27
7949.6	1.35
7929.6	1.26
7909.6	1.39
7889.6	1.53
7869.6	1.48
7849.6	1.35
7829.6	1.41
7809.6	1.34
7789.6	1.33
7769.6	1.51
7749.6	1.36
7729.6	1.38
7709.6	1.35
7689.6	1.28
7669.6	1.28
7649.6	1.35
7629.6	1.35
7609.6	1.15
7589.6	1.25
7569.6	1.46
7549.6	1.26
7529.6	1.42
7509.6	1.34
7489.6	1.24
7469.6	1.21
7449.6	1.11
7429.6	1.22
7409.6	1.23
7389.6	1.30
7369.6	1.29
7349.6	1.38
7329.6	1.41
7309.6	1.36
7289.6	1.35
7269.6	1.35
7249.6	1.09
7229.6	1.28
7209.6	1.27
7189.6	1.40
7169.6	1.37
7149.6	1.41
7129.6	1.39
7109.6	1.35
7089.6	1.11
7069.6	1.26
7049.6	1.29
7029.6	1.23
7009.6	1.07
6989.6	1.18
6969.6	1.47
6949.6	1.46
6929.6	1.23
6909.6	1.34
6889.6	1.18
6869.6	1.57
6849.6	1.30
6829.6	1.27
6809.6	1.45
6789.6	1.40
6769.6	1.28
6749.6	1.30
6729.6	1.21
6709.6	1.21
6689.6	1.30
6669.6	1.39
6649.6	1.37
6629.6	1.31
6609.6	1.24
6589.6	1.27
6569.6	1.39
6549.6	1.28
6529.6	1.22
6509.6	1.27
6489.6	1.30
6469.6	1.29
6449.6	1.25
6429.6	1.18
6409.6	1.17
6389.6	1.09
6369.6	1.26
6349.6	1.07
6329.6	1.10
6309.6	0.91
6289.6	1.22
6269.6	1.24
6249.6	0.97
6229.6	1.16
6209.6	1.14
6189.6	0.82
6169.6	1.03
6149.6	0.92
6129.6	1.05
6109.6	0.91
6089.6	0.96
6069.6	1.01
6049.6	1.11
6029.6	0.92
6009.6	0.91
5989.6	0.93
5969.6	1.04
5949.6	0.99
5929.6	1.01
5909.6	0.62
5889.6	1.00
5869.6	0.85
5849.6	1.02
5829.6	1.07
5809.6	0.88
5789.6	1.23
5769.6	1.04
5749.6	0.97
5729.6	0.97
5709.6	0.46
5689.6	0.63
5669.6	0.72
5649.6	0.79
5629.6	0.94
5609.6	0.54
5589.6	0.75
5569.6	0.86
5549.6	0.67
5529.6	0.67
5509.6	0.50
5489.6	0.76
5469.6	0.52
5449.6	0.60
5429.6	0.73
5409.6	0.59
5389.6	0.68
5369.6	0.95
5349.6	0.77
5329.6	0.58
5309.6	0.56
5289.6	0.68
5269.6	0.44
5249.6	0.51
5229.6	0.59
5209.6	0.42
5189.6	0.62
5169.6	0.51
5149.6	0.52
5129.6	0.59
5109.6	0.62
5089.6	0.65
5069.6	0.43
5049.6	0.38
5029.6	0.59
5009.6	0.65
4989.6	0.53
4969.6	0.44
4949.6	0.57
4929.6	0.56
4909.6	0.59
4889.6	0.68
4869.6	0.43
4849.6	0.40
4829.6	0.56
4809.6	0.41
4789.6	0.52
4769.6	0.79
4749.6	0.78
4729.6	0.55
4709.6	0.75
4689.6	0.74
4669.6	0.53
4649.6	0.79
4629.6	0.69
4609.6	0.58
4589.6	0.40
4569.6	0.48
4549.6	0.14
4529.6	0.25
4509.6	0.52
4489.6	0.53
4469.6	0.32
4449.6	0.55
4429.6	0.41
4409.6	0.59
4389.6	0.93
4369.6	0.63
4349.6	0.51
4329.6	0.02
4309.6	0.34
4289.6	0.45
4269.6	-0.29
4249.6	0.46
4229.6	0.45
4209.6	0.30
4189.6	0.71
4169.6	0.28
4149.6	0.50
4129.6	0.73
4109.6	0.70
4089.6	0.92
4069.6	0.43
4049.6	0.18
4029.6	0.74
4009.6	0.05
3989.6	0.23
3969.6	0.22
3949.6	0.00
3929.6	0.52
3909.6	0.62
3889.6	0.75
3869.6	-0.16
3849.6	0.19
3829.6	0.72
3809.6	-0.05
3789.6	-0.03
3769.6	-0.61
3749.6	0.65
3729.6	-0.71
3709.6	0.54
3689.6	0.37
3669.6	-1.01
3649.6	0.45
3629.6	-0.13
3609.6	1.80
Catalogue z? 0.439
